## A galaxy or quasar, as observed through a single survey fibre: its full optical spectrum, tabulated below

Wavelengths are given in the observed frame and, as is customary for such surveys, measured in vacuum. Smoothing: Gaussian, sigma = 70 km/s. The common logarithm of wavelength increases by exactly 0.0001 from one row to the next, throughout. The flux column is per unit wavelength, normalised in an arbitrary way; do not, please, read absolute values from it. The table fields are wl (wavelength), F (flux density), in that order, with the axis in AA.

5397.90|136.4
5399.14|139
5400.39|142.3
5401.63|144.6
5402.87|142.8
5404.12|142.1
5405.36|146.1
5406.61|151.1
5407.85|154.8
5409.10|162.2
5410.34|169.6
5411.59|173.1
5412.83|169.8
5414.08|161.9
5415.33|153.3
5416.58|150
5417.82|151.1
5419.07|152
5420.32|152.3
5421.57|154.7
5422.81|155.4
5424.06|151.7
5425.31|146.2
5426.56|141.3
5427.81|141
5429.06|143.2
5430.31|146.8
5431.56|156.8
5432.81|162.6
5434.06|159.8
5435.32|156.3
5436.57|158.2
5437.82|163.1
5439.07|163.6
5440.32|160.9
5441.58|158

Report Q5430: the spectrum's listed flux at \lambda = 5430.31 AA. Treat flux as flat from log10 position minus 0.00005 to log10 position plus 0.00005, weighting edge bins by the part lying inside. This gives 146.8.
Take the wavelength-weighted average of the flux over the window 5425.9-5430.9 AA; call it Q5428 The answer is 143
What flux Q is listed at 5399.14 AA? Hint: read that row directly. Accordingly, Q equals 139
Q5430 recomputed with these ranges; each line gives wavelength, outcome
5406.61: 151.1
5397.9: 136.4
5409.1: 162.2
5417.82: 151.1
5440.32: 160.9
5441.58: 158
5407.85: 154.8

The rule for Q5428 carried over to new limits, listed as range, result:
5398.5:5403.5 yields 142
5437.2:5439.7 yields 164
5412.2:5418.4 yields 157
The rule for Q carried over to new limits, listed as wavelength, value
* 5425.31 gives 146.2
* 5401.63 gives 144.6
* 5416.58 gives 150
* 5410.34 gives 169.6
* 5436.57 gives 158.2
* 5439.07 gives 163.6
